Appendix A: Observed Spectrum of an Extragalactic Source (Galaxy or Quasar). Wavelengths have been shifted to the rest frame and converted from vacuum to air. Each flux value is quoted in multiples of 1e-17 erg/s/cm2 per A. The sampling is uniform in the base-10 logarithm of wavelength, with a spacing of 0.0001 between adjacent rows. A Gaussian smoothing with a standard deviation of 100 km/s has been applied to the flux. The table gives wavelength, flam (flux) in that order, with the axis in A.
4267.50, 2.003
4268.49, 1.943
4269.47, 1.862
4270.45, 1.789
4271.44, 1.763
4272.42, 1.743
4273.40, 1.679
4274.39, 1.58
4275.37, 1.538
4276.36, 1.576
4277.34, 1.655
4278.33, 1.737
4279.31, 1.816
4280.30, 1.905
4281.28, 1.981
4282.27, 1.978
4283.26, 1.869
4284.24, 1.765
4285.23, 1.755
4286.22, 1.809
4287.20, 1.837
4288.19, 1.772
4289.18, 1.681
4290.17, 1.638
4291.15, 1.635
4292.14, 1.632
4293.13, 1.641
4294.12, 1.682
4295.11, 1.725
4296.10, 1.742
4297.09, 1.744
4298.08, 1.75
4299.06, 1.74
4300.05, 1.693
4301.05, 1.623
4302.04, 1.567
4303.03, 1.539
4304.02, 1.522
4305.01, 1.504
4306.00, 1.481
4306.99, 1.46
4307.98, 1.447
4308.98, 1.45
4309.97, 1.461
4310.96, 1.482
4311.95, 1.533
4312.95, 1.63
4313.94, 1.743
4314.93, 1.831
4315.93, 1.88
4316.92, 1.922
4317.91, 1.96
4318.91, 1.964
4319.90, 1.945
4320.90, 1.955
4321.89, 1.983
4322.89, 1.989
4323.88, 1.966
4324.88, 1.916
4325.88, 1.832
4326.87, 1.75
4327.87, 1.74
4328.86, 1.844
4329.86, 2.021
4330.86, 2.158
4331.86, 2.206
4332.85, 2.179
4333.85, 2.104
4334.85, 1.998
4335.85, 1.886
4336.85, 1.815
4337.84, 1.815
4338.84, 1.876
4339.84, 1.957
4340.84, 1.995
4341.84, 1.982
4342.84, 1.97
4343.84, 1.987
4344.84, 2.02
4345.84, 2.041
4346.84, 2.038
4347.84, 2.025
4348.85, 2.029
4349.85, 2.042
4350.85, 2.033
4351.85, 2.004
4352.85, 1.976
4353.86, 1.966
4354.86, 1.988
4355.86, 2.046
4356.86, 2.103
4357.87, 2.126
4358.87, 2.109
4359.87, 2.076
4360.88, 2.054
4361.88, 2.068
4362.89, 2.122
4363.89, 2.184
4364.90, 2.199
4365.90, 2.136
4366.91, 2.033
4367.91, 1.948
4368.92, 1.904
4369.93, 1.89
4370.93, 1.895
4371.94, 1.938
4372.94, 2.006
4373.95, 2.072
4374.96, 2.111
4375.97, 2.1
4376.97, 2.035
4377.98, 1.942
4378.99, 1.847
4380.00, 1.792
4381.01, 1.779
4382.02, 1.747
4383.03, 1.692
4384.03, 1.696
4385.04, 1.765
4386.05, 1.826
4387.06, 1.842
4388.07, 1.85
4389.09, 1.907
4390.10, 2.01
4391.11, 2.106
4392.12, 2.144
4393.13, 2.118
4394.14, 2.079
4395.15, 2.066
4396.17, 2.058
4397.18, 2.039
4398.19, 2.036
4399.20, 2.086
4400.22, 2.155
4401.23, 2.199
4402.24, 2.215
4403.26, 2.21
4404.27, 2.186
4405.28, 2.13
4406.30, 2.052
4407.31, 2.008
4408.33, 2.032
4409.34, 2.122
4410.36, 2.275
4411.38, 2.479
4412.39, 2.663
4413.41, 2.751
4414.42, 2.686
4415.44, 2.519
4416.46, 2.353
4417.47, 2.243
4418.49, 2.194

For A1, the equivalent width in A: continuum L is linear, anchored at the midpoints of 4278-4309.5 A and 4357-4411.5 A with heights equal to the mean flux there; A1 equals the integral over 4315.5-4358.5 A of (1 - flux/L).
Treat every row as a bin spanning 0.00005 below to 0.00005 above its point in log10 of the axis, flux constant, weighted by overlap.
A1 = -3.0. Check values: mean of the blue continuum 1.69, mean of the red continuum 2.02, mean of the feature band 1.98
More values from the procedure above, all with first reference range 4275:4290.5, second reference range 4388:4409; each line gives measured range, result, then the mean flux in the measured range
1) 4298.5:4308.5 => 1.5 A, 1.56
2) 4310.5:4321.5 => 0.3 A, 1.81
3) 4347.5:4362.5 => -0.6 A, 2.04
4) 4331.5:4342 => -0.3 A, 1.98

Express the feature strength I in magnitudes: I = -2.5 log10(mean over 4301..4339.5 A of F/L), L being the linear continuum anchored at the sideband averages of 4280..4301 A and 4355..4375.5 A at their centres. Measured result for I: 0.05 mag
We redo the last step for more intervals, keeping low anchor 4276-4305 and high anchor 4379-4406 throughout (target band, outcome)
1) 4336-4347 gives -0.05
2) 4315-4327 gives -0.07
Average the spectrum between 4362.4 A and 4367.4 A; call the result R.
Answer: 2.14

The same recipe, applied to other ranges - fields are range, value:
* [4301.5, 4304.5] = 1.55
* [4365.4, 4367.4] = 2.08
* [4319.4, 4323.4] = 1.97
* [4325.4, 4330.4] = 1.84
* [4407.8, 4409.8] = 2.08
